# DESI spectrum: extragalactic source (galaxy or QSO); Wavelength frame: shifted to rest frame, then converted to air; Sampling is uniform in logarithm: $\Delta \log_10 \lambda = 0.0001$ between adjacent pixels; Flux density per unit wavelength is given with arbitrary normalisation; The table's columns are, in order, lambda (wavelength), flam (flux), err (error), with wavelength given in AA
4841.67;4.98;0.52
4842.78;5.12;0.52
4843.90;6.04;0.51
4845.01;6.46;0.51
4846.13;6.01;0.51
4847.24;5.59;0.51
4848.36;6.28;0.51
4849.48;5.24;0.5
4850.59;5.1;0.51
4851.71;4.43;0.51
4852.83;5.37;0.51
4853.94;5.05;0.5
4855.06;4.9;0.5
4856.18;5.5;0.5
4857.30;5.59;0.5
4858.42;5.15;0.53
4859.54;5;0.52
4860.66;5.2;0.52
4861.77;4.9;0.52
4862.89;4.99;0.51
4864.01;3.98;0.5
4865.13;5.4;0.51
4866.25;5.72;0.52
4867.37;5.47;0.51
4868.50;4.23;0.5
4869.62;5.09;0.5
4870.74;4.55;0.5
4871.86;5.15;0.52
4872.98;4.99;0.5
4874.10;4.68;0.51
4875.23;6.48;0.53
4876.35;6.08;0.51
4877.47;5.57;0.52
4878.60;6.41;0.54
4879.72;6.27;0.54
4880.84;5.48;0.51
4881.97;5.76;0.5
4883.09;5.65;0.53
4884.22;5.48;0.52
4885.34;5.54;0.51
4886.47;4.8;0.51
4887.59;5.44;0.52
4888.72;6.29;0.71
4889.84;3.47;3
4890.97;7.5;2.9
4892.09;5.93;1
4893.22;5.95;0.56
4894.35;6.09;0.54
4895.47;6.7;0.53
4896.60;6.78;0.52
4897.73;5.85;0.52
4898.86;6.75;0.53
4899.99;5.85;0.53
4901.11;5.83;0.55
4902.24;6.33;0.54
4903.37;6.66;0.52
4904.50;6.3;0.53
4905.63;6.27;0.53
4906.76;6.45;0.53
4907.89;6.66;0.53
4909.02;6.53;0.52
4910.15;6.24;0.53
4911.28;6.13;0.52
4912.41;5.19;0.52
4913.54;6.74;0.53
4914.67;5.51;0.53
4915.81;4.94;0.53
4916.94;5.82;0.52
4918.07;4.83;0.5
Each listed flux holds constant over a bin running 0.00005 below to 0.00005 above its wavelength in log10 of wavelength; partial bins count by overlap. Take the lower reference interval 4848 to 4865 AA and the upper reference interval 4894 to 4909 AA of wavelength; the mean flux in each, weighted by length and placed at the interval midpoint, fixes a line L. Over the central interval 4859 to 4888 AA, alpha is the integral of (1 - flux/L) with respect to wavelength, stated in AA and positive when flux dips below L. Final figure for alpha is 1.4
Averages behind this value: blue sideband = 5.11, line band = 5.32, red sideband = 6.36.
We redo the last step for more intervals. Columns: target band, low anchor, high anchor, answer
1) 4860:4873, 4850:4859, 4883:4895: 0.85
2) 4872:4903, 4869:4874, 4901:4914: -1.82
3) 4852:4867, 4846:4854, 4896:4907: 1.13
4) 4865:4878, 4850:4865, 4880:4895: 0.11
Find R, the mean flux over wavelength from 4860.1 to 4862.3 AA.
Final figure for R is 5.07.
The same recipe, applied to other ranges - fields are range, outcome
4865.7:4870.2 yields 5.12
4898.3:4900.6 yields 6.31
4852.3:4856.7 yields 5.21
